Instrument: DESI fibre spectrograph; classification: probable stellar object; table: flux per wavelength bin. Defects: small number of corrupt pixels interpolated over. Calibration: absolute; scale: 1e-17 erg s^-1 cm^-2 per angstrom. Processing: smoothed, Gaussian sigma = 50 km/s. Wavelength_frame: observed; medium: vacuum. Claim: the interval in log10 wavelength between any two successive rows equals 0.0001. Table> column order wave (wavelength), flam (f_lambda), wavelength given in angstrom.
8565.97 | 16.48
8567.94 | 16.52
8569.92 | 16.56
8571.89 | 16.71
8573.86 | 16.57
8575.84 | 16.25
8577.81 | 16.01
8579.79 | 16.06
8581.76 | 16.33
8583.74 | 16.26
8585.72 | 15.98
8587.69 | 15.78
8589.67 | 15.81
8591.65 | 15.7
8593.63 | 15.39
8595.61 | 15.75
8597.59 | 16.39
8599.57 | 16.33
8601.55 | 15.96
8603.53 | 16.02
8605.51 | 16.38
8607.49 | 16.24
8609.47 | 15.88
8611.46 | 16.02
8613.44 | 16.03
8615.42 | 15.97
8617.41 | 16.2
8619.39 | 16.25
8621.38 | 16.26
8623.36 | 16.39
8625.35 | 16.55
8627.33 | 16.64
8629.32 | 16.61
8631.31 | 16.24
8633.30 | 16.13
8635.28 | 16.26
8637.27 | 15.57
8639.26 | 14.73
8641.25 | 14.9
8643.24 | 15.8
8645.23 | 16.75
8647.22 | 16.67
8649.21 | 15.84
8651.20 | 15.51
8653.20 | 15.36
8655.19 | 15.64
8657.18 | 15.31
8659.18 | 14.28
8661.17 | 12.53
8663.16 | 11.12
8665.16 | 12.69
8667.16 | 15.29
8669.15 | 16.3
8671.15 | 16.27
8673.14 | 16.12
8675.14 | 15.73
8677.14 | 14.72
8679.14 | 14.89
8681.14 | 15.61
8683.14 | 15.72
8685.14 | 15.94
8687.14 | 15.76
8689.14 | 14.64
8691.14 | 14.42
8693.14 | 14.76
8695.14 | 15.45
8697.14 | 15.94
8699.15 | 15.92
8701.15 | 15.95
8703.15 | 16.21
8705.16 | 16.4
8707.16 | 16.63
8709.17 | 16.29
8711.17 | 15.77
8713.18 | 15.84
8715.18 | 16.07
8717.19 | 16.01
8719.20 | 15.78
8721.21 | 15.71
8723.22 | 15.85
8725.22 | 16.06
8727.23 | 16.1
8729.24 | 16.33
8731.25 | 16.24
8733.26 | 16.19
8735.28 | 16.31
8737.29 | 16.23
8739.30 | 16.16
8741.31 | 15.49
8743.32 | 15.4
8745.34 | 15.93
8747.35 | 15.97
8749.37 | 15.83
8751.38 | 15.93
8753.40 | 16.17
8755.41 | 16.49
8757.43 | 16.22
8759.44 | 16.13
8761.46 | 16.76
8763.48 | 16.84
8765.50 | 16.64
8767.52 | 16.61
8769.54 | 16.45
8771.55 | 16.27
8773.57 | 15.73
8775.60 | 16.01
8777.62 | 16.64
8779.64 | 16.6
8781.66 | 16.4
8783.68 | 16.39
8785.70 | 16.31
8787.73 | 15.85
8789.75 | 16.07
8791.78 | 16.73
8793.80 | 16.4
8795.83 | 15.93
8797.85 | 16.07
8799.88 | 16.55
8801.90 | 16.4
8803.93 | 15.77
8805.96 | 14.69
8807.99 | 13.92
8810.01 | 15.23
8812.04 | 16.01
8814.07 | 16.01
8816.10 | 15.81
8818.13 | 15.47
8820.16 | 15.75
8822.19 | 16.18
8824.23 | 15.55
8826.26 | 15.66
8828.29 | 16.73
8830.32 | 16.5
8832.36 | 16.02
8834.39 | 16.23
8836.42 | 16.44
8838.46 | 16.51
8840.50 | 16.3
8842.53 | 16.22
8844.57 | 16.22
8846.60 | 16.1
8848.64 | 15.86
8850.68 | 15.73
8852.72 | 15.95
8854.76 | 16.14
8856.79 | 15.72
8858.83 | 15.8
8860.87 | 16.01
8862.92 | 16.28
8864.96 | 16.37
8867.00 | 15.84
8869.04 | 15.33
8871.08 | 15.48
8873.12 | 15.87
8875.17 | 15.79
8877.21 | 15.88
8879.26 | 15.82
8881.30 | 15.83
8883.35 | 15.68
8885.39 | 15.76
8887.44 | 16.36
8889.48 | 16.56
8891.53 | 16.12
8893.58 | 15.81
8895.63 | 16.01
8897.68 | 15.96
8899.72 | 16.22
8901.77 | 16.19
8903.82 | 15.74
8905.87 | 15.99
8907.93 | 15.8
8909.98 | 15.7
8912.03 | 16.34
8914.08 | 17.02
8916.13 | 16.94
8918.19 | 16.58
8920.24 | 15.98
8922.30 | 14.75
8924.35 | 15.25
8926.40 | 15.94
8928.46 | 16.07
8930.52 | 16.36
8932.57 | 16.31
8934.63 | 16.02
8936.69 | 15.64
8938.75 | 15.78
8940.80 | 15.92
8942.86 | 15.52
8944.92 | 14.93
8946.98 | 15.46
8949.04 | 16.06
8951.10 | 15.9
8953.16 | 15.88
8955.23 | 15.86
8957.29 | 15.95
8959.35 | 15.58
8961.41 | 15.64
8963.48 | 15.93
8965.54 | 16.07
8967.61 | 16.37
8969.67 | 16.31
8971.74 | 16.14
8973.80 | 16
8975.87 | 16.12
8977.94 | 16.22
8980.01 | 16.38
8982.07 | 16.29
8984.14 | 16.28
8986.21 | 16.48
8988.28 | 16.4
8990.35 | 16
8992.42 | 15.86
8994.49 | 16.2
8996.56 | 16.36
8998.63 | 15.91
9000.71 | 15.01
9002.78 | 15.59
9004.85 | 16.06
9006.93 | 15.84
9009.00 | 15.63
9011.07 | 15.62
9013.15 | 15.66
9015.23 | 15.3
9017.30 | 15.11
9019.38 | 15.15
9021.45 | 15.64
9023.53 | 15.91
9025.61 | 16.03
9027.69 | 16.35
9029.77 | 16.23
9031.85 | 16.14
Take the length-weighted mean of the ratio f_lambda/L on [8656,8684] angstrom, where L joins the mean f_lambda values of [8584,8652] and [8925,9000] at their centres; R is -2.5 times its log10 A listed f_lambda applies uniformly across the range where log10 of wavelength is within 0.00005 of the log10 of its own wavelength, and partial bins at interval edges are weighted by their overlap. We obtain 0.09 mag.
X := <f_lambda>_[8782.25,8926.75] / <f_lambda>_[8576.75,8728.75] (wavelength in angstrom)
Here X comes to 1.0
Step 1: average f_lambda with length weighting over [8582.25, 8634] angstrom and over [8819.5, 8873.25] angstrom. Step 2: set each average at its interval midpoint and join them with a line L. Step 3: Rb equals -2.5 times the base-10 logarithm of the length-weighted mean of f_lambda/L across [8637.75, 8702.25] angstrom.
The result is 0.06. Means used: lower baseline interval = 16.1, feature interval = 15.2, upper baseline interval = 16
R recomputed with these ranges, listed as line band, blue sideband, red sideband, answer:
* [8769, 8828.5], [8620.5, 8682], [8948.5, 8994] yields -0.016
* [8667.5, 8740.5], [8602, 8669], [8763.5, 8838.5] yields -0.003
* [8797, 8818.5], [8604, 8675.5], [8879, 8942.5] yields 0.016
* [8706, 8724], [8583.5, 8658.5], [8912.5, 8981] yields -0.002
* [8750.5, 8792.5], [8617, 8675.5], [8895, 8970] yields -0.043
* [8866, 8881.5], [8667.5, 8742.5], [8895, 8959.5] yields 0.012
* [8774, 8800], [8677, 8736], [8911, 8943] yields -0.026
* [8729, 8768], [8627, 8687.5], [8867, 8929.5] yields -0.041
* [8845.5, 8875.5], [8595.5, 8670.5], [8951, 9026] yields -0.005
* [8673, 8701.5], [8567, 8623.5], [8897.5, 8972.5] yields 0.047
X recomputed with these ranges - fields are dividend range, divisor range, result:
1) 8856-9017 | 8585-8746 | 1.01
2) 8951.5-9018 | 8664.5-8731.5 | 1.02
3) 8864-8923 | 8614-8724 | 1.03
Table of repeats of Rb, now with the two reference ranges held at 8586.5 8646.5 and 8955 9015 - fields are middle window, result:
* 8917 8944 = 0.009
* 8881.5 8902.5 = -0.004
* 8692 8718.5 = 0.006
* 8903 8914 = -0.001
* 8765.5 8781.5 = -0.023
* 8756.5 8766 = -0.033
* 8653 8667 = 0.159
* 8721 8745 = 0.000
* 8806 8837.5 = 0.014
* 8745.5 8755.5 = -0.001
